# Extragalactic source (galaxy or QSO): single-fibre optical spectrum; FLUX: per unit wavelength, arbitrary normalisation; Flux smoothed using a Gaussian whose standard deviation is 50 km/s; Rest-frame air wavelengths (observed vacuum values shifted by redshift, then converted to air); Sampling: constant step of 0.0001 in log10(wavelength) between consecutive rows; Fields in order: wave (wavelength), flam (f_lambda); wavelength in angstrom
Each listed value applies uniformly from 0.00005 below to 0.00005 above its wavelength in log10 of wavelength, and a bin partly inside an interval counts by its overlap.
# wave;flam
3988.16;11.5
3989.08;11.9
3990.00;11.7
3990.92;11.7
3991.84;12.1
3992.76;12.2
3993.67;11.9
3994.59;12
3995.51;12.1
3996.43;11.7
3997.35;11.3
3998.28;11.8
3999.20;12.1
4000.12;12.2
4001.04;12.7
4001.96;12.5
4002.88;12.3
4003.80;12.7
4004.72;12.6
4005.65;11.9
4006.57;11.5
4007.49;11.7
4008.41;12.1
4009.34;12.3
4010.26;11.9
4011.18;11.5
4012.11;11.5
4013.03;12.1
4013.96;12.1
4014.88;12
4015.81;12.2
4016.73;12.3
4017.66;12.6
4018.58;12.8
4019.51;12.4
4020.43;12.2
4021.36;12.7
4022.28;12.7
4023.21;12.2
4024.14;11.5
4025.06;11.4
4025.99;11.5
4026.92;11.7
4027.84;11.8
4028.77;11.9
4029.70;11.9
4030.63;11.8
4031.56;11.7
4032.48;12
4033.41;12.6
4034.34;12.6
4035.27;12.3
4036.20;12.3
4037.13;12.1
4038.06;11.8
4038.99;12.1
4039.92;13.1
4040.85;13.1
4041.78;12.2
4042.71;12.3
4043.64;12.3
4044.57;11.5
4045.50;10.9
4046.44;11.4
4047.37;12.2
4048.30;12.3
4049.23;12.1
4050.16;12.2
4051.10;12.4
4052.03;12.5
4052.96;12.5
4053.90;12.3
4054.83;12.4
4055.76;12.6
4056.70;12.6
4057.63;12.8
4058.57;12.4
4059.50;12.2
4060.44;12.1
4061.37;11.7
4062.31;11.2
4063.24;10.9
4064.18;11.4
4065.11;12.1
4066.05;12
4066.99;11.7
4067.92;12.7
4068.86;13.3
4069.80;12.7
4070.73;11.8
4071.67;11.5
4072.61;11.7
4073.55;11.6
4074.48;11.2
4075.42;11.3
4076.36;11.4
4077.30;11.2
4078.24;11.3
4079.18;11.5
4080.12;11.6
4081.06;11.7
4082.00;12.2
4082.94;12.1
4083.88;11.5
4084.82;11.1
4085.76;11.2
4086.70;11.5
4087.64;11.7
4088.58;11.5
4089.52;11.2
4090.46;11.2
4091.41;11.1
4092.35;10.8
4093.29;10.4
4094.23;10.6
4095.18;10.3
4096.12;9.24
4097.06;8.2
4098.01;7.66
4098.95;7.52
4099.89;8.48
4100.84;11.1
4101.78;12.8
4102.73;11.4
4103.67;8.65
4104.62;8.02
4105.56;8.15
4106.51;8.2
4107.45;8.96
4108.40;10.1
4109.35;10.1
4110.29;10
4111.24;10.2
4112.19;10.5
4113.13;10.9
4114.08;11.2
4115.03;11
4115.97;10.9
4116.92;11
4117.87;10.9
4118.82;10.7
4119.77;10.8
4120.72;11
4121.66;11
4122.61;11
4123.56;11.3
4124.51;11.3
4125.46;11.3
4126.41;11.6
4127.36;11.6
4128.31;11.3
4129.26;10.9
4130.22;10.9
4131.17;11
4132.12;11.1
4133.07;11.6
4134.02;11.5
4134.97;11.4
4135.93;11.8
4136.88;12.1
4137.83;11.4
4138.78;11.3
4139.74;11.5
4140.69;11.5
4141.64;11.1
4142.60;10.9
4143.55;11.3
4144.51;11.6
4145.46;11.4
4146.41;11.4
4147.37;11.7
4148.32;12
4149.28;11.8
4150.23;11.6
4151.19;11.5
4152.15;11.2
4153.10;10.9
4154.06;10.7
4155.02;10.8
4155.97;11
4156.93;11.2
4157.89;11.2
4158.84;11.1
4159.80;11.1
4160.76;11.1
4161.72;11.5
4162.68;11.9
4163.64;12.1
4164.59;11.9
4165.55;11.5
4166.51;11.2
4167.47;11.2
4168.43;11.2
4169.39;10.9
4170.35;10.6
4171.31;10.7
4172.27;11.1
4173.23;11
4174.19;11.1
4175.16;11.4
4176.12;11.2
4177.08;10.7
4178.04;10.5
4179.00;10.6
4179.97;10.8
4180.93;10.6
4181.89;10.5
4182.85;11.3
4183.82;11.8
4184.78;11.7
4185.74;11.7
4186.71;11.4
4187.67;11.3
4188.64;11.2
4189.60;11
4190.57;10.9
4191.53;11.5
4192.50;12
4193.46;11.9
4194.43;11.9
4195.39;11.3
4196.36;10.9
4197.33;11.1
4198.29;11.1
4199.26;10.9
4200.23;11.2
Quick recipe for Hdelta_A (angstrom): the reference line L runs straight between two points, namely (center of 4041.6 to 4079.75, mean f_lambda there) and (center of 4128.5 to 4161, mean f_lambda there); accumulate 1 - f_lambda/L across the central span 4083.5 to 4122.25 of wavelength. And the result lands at 4.4 angstrom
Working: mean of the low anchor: 12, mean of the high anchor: 11.3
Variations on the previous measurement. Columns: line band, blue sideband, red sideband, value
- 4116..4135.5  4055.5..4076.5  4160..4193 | 0.66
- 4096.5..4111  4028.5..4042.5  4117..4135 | 2.69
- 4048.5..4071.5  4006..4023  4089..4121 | -2.22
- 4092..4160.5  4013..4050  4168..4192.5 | 4.19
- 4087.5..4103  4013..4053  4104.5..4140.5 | 1.32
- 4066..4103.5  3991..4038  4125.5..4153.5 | 1.96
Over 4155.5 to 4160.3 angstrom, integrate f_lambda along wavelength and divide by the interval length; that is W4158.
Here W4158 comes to 11.1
